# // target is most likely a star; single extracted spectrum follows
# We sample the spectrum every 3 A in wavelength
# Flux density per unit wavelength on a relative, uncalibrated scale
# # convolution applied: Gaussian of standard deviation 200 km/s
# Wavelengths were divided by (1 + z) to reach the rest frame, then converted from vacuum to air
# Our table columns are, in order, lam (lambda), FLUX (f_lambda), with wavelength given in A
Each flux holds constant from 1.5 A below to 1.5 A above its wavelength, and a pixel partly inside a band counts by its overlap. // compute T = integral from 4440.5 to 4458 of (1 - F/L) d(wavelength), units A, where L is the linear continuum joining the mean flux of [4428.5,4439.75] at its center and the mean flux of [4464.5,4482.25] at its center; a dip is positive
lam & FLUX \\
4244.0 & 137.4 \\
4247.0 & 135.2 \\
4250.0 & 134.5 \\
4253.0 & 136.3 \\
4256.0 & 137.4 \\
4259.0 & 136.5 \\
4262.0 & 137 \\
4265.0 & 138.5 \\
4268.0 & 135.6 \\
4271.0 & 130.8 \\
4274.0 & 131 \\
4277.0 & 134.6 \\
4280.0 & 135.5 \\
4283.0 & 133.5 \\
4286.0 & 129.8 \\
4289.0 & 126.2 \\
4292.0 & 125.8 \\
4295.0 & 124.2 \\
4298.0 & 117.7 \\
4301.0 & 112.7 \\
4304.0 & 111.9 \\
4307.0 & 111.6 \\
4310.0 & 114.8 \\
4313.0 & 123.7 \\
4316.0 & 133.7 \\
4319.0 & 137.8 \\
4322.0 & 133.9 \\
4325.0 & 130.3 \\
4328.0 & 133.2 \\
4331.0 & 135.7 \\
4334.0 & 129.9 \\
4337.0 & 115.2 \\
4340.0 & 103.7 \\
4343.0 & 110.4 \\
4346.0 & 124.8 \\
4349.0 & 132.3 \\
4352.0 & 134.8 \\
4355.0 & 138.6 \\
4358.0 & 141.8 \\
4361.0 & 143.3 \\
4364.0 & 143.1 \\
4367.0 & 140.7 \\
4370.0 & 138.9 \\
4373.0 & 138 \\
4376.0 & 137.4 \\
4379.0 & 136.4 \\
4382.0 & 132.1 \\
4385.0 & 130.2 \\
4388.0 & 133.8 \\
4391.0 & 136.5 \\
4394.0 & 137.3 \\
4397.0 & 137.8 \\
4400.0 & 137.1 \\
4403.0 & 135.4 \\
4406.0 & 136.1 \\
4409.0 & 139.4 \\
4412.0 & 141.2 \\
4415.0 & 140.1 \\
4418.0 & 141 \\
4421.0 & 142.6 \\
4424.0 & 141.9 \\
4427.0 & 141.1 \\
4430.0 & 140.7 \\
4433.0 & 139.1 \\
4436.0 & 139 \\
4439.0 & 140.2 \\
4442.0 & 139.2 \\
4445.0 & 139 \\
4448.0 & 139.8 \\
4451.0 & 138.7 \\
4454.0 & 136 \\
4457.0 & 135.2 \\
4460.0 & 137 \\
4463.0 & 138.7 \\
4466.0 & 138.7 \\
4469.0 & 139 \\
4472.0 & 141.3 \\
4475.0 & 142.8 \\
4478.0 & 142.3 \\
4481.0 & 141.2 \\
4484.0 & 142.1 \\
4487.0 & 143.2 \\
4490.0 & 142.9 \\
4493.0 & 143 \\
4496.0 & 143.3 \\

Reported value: 0.26 A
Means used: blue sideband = 140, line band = 138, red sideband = 141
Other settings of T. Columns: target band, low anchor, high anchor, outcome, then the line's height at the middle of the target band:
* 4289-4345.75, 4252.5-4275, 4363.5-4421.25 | 5.67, 136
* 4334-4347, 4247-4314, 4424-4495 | 1.70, 132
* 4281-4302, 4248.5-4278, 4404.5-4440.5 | 1.74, 136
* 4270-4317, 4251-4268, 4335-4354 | 2.12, 131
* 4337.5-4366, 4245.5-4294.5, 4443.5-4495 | 1.30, 136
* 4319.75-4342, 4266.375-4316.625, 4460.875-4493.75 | 0.46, 129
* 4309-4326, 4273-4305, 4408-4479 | -0.13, 128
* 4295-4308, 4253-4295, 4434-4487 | 1.86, 134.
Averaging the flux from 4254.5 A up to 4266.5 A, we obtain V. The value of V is 137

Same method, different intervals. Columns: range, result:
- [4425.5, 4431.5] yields 141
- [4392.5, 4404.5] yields 137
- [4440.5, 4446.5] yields 139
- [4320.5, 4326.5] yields 132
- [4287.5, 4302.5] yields 121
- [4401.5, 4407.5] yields 136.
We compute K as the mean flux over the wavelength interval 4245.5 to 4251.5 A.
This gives 135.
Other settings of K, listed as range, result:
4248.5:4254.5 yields 135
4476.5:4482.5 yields 142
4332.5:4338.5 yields 123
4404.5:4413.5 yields 139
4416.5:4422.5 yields 142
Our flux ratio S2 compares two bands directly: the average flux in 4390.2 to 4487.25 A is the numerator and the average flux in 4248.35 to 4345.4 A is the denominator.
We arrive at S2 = 1.09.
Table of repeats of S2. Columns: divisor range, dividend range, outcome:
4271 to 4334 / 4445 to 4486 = 1.10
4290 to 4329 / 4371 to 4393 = 1.09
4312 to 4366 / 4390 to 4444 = 1.07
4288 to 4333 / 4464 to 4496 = 1.13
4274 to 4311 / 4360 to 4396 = 1.11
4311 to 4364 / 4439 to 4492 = 1.08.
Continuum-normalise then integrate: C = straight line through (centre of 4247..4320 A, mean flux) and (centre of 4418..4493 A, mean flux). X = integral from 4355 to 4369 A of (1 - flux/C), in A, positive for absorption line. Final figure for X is -0.8 A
